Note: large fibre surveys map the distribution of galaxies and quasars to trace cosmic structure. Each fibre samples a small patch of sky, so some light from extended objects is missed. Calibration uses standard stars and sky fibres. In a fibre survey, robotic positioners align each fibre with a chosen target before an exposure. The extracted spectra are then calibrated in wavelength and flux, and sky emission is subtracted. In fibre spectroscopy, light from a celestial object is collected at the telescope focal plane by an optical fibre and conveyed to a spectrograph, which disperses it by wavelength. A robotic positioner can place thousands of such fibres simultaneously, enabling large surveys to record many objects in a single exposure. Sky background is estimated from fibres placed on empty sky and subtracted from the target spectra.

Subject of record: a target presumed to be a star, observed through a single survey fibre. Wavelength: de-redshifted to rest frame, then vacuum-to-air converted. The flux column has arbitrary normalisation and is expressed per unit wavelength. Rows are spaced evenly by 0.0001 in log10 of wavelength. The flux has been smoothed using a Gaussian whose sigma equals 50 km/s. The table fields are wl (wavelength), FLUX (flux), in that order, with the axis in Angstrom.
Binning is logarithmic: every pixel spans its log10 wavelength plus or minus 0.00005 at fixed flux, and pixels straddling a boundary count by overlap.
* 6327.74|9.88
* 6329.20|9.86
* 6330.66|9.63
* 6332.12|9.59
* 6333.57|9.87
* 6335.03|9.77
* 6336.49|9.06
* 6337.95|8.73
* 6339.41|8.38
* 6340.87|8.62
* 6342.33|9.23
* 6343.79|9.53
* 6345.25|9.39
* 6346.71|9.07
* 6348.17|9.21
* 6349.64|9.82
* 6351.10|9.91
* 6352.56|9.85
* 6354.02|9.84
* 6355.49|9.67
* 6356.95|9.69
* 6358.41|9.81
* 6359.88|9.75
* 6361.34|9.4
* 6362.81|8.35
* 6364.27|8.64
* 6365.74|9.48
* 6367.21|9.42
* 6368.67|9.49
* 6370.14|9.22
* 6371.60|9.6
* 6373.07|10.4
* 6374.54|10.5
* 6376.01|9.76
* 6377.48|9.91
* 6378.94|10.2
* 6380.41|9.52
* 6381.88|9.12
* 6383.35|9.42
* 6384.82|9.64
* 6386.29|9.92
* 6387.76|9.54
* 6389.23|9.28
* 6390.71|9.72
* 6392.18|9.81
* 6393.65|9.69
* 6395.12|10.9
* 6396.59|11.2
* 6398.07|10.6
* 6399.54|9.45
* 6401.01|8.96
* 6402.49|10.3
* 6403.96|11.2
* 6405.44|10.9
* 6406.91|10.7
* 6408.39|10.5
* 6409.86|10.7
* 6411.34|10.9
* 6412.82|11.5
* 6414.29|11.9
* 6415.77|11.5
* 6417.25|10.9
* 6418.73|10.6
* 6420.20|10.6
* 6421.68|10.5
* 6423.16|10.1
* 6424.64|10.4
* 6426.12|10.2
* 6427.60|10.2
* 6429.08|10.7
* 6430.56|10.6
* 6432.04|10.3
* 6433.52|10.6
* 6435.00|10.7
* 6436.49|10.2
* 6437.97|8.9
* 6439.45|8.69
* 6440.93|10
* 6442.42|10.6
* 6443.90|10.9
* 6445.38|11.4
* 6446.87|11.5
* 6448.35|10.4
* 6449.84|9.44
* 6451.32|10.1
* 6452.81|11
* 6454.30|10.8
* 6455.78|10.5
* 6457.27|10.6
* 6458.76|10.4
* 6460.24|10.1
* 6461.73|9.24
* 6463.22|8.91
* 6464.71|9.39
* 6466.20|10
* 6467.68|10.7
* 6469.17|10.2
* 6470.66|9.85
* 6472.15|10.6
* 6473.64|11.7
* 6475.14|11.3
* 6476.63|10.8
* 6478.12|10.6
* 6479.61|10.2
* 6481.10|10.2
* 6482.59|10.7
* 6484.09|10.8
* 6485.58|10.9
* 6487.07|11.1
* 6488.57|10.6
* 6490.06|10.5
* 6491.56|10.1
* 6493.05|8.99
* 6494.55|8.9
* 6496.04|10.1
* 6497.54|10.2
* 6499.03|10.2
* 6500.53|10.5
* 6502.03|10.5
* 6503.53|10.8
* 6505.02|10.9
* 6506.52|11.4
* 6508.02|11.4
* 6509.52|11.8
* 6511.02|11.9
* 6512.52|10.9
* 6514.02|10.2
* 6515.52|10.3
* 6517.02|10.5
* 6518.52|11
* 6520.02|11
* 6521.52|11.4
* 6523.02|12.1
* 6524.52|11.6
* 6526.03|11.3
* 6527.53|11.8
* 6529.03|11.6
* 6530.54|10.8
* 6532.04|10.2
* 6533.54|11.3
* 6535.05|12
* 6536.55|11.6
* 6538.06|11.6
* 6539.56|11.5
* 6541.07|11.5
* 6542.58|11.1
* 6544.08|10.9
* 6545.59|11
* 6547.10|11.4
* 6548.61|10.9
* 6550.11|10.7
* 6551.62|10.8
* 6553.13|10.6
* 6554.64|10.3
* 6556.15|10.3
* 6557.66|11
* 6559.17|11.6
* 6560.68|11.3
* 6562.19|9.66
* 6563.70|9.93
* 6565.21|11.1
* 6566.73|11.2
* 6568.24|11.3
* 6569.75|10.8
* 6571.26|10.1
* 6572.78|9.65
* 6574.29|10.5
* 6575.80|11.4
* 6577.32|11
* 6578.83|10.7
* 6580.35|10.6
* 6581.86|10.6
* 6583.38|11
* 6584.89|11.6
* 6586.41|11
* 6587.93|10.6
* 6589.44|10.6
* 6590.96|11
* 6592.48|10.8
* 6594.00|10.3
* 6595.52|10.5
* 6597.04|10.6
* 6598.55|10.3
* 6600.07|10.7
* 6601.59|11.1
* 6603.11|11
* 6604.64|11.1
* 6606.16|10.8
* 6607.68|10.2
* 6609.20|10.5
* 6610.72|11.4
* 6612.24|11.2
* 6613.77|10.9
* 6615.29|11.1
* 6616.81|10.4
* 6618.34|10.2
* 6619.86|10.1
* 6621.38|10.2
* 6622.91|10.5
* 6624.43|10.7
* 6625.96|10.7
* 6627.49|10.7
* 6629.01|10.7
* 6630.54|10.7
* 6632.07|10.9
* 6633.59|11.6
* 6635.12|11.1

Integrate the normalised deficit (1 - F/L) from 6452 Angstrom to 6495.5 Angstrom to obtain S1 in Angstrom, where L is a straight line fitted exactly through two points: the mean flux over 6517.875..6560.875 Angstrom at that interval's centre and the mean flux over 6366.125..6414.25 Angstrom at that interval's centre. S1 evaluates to 1.5 Angstrom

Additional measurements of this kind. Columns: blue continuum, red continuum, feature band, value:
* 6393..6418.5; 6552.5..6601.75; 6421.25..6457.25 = 1.1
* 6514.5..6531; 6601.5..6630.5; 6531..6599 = 0.8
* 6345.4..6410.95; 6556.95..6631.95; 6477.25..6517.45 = -0.9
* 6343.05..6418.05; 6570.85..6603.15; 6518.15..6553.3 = -2.4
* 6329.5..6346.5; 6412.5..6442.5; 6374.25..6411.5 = -0.3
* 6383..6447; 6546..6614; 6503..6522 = -0.8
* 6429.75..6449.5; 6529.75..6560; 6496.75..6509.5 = 0.0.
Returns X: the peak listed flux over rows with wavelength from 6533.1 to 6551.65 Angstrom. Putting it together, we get 12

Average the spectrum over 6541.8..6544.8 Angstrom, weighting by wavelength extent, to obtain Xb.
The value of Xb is 11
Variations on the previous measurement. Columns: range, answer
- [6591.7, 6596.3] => 10.5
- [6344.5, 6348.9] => 9.23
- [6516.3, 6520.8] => 10.8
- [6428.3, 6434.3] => 10.6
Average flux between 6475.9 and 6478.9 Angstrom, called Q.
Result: 10.7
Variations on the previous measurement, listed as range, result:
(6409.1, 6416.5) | 11.3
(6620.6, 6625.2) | 10.5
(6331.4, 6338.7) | 9.41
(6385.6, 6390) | 9.56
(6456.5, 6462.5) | 10.1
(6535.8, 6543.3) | 11.5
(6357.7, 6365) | 9.19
